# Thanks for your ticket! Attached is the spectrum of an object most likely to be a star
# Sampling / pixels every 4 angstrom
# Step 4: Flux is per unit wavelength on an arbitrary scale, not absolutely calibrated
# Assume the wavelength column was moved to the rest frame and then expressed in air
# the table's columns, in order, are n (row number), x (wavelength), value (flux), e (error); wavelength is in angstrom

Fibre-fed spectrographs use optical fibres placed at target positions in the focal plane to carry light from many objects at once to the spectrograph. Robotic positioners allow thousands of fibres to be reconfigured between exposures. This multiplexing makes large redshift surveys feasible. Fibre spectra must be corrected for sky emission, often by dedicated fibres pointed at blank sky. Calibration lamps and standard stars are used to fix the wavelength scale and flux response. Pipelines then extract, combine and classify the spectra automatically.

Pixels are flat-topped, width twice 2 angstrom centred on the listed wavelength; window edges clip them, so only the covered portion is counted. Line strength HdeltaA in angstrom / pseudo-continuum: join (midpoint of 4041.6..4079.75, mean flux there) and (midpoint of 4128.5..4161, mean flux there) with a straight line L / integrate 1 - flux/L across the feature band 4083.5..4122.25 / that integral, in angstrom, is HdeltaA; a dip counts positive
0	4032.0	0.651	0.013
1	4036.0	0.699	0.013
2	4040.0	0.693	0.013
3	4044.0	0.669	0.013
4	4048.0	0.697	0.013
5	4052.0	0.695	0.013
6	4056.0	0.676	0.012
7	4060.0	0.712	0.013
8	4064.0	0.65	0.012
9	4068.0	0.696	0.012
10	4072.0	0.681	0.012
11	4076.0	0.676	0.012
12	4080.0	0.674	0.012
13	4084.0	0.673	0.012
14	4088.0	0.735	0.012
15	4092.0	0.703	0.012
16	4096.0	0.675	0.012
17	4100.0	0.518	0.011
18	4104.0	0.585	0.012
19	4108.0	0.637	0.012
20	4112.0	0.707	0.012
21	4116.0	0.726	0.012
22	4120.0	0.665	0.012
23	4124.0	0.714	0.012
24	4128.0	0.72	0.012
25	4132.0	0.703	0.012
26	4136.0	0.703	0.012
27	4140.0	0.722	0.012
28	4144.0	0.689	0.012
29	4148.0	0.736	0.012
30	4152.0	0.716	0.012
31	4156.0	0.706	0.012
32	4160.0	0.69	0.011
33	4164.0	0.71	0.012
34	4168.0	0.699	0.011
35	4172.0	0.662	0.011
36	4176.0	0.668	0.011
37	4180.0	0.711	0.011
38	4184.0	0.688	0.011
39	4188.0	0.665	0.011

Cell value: 1.9 angstrom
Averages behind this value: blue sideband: 0.683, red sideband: 0.709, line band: 0.662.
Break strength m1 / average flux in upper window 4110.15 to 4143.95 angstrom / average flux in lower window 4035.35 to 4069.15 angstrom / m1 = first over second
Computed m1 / 1.03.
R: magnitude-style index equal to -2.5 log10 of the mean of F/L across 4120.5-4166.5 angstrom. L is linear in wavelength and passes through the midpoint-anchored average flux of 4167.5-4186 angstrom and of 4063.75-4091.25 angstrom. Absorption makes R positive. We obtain -0.036 mag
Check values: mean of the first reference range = 0.687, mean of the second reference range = 0.685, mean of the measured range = 0.708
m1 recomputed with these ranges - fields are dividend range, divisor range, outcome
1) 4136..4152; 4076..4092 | 1.03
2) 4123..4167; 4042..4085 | 1.04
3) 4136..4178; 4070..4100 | 1.03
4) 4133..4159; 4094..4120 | 1.11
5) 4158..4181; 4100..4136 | 1.02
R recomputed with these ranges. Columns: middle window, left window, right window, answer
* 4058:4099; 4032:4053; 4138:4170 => 0.02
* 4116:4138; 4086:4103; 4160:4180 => -0.06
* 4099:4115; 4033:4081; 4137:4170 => 0.12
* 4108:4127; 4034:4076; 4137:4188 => -0.01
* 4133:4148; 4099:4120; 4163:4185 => -0.07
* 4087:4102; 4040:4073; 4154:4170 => 0.06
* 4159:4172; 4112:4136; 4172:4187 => -0.01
